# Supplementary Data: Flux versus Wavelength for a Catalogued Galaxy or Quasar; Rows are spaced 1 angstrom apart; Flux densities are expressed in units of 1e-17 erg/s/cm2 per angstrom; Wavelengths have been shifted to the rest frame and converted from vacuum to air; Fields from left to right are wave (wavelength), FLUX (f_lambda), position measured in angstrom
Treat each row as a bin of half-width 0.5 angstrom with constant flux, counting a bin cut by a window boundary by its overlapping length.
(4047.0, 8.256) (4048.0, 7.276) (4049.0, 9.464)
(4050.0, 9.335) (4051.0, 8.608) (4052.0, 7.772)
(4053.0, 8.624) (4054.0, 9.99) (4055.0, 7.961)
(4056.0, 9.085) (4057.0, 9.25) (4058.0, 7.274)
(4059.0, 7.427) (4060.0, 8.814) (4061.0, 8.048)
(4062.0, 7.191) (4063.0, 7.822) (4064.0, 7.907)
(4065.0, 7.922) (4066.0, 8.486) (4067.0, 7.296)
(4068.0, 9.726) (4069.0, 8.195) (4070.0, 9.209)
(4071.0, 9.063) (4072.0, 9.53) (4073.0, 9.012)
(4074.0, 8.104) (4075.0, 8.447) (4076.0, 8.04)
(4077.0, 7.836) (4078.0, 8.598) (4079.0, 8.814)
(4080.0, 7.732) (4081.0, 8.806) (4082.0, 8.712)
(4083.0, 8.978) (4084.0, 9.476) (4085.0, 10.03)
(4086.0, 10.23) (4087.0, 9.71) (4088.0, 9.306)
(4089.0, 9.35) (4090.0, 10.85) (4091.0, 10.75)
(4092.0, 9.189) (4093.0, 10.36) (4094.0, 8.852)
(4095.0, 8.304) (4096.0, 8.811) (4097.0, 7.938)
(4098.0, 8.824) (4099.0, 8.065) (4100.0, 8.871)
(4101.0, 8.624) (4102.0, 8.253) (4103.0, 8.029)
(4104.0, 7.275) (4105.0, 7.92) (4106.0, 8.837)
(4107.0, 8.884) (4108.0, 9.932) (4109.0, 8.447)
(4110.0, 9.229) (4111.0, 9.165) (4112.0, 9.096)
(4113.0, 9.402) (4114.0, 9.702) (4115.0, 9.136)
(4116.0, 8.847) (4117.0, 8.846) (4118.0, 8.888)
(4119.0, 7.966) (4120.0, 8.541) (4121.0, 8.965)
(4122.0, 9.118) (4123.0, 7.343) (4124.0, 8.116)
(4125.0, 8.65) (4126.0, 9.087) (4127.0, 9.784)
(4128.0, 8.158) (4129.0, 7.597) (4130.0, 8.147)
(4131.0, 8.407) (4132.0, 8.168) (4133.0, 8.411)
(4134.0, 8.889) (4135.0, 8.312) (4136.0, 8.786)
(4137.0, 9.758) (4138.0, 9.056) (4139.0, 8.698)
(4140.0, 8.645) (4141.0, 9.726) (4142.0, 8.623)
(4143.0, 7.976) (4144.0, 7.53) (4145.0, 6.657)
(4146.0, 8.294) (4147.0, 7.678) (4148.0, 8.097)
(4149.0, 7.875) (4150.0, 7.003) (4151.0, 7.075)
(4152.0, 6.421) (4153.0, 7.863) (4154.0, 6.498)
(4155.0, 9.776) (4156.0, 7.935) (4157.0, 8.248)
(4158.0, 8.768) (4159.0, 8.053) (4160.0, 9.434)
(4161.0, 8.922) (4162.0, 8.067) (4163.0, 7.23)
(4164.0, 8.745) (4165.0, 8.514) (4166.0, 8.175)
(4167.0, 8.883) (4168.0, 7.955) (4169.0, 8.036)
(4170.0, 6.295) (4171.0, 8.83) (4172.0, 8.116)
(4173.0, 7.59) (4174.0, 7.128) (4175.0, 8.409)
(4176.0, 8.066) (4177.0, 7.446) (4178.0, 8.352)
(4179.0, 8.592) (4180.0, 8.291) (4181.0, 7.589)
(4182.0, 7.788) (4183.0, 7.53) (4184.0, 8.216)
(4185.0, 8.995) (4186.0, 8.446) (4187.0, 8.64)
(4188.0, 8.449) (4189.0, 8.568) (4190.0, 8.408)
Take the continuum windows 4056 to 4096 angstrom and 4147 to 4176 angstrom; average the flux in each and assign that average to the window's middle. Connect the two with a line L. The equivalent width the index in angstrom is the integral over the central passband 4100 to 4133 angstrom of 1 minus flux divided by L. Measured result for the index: -0.9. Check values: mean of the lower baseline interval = 8.79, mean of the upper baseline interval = 7.99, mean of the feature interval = 8.64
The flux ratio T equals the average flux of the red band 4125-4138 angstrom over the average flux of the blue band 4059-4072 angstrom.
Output 1.04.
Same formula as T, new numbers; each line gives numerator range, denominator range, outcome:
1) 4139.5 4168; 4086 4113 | 0.90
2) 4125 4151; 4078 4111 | 0.93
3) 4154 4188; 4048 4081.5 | 0.97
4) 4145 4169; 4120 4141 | 0.93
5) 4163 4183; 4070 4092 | 0.88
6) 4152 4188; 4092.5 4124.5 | 0.93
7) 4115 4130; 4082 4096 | 0.89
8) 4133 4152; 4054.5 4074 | 0.98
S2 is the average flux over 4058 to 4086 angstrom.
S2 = 8.5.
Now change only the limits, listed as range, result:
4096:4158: 8.43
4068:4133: 8.82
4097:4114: 8.69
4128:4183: 8.13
